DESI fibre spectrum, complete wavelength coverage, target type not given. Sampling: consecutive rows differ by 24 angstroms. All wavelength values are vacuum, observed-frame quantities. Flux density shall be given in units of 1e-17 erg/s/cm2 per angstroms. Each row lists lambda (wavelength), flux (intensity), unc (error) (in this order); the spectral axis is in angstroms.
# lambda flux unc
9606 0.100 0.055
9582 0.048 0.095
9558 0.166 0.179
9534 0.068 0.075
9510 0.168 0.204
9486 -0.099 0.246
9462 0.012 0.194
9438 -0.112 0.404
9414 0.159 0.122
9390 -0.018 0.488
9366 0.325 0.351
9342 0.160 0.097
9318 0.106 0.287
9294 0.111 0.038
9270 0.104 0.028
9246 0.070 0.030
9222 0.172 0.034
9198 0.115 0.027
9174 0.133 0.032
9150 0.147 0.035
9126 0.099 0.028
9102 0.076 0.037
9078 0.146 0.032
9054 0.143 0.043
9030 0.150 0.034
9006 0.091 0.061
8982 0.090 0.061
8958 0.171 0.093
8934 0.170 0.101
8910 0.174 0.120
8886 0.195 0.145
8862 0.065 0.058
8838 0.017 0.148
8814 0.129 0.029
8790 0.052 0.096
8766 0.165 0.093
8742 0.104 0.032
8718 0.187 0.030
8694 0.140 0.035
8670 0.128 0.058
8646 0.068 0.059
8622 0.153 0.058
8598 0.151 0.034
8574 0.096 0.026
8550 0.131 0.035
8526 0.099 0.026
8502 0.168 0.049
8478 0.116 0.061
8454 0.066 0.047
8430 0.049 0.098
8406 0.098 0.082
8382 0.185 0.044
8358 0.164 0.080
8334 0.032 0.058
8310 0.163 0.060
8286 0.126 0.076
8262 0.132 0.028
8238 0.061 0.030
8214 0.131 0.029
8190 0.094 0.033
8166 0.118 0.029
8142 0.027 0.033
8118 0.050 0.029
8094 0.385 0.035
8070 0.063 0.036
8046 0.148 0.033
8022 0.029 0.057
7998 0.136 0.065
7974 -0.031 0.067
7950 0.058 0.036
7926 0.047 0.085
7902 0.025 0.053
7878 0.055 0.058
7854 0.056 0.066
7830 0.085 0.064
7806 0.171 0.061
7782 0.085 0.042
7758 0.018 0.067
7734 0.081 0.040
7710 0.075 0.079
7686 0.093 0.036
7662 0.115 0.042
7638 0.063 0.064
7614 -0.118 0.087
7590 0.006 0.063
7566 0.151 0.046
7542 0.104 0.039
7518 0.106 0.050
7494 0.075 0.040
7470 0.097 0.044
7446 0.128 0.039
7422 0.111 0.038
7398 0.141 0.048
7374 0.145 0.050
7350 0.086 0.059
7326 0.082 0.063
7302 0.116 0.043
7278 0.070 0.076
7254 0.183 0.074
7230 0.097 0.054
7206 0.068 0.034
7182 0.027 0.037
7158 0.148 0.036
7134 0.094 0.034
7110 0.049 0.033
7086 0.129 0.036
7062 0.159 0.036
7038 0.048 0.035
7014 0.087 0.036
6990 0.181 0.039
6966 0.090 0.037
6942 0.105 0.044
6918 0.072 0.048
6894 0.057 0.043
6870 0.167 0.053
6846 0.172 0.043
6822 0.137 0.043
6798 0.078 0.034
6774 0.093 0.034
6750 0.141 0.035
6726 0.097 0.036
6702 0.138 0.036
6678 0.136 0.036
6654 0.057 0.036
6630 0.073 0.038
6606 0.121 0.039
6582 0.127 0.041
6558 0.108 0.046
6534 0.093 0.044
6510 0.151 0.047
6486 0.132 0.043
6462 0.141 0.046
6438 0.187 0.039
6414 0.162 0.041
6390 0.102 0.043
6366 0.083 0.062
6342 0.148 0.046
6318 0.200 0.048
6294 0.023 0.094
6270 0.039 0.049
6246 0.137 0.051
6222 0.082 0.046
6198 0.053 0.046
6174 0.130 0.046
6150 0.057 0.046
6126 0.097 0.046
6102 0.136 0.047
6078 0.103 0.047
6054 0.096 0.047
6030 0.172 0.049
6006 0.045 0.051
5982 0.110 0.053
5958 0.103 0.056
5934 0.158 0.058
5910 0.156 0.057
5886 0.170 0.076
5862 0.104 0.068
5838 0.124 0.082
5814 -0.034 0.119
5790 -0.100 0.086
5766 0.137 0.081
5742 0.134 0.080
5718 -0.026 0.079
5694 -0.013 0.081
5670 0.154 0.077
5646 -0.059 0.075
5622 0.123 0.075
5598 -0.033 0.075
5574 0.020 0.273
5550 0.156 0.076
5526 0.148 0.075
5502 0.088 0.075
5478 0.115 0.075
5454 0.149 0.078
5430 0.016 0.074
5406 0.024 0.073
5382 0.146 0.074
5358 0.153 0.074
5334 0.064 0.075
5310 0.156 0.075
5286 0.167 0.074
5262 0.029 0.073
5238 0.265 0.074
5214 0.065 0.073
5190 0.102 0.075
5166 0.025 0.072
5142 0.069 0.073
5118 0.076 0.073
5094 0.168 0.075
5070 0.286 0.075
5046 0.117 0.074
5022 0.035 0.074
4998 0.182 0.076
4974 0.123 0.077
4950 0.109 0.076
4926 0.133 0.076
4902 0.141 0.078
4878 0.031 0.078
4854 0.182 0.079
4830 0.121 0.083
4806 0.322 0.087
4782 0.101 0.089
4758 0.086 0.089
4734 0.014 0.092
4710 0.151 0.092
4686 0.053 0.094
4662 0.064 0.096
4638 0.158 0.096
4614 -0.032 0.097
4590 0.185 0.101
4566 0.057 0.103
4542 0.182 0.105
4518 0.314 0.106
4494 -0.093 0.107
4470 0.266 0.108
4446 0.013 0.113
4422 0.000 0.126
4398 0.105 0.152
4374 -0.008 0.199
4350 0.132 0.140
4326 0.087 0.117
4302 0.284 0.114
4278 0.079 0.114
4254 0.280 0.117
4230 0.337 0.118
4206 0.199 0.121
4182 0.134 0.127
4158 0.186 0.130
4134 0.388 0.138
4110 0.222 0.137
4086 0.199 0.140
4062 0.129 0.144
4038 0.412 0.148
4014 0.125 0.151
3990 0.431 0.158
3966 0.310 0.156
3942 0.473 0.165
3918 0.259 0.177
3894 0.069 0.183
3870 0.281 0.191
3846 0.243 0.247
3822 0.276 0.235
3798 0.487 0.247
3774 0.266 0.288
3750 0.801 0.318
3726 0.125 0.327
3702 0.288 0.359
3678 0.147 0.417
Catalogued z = 1.17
